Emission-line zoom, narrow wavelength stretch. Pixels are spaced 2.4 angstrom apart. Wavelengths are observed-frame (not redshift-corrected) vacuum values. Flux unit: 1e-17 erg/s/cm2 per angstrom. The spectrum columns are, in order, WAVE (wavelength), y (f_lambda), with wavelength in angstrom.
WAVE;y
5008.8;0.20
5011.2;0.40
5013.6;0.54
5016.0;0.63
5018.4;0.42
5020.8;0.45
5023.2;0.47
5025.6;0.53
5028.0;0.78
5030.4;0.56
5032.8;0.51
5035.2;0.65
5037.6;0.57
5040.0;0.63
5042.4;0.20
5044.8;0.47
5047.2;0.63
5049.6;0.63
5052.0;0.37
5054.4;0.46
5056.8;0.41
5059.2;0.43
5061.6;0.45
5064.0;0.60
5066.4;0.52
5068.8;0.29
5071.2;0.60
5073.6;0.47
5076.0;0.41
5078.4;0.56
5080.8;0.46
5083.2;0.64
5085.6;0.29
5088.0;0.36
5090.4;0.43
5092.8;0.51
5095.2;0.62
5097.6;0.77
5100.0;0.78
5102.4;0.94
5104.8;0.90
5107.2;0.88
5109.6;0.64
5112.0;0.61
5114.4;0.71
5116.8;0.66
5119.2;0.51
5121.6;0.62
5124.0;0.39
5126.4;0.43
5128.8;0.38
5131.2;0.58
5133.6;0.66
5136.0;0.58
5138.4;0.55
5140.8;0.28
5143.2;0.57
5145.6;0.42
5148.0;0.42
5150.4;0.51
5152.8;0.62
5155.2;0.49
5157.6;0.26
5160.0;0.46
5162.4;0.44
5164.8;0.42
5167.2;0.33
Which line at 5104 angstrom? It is C III] 1909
